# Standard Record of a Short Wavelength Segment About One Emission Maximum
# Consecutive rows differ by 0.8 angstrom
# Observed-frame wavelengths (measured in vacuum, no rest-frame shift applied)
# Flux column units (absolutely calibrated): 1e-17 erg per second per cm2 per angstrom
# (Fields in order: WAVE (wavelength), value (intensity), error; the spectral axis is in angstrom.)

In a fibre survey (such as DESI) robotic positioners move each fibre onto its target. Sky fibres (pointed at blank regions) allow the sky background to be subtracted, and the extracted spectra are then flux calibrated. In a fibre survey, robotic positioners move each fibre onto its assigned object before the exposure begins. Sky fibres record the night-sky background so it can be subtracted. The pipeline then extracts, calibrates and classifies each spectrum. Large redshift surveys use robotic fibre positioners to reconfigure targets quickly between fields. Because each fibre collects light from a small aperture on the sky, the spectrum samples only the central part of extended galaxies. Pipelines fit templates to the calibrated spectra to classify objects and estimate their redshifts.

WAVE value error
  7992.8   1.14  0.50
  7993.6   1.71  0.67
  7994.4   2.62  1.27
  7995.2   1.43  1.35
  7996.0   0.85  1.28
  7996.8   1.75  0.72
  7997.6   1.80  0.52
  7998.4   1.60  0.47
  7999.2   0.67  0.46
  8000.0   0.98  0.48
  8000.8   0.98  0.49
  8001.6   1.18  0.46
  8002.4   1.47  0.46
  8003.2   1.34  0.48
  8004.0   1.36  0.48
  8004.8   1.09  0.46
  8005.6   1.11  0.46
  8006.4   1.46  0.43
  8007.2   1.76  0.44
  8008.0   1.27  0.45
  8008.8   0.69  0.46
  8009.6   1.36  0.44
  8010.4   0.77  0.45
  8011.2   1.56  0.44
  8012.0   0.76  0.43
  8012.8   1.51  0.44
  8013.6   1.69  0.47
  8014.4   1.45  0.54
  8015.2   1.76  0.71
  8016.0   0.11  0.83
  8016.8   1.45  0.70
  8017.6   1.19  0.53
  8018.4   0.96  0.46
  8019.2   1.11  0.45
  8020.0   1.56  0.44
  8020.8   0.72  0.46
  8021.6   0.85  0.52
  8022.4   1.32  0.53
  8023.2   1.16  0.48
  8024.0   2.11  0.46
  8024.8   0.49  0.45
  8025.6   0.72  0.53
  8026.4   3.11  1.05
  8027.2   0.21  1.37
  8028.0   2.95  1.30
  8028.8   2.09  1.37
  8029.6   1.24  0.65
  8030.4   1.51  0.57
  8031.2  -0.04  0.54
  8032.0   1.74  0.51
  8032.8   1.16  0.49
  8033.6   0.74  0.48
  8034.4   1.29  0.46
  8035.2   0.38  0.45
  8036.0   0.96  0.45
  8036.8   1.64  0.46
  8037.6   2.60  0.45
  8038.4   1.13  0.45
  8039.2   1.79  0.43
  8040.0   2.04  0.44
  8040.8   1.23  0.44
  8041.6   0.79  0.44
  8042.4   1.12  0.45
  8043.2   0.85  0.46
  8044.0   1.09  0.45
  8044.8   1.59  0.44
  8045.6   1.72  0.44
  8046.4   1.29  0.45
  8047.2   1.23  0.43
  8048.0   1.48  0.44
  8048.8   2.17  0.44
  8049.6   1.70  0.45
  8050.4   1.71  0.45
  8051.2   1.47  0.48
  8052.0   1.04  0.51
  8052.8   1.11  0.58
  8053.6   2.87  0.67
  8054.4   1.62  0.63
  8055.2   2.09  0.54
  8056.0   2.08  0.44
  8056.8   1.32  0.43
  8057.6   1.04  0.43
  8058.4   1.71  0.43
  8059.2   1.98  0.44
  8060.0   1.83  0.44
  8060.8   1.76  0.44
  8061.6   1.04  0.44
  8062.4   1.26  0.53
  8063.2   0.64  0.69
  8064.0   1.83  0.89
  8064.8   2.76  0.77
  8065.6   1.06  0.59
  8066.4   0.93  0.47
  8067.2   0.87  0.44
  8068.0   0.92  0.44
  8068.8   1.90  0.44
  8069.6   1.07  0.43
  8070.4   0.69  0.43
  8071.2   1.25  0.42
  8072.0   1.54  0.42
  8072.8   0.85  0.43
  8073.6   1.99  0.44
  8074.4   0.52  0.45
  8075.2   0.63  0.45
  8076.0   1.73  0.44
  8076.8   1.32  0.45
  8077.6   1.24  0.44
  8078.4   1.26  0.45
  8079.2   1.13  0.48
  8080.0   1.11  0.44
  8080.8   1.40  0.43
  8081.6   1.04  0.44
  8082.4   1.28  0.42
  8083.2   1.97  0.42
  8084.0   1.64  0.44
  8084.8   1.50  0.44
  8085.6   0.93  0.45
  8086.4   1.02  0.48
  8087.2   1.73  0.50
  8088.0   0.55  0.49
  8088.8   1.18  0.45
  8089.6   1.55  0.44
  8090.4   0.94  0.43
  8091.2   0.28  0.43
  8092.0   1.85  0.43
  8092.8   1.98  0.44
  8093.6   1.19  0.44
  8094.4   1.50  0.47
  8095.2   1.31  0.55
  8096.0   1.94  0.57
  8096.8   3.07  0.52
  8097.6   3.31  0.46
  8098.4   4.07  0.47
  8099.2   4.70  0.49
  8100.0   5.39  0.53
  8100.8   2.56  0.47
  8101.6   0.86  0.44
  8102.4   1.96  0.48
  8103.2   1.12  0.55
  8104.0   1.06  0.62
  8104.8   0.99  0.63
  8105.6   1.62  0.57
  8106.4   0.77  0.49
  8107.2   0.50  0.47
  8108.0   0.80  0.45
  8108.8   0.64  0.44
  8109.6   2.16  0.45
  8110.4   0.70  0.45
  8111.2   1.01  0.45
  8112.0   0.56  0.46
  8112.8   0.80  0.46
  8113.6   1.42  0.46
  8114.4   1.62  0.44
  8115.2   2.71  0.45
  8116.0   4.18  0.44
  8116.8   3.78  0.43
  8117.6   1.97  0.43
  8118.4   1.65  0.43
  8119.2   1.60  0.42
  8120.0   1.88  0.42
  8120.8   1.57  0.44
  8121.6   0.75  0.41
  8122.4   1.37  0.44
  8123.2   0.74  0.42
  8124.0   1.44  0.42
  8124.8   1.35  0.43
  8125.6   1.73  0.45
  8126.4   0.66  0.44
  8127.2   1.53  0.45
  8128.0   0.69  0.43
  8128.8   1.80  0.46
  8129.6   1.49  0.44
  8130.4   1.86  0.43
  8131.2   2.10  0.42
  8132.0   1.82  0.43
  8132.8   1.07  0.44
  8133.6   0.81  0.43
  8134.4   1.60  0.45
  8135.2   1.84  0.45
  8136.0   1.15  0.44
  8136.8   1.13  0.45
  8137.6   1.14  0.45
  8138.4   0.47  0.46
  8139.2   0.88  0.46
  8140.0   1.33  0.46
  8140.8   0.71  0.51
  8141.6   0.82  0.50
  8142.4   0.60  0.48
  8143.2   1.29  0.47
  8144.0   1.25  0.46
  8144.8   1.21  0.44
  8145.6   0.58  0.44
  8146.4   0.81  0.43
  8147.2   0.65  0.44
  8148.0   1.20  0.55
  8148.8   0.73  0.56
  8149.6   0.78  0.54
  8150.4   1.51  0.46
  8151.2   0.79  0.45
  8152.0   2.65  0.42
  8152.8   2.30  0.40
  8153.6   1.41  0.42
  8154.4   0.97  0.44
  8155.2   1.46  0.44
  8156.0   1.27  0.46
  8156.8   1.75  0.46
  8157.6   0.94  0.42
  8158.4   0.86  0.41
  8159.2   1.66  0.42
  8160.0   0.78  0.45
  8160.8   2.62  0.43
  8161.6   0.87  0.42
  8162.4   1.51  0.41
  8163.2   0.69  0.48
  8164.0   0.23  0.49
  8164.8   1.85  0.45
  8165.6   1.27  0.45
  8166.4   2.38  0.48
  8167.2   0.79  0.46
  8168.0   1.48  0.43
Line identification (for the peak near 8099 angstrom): [S II] 6716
